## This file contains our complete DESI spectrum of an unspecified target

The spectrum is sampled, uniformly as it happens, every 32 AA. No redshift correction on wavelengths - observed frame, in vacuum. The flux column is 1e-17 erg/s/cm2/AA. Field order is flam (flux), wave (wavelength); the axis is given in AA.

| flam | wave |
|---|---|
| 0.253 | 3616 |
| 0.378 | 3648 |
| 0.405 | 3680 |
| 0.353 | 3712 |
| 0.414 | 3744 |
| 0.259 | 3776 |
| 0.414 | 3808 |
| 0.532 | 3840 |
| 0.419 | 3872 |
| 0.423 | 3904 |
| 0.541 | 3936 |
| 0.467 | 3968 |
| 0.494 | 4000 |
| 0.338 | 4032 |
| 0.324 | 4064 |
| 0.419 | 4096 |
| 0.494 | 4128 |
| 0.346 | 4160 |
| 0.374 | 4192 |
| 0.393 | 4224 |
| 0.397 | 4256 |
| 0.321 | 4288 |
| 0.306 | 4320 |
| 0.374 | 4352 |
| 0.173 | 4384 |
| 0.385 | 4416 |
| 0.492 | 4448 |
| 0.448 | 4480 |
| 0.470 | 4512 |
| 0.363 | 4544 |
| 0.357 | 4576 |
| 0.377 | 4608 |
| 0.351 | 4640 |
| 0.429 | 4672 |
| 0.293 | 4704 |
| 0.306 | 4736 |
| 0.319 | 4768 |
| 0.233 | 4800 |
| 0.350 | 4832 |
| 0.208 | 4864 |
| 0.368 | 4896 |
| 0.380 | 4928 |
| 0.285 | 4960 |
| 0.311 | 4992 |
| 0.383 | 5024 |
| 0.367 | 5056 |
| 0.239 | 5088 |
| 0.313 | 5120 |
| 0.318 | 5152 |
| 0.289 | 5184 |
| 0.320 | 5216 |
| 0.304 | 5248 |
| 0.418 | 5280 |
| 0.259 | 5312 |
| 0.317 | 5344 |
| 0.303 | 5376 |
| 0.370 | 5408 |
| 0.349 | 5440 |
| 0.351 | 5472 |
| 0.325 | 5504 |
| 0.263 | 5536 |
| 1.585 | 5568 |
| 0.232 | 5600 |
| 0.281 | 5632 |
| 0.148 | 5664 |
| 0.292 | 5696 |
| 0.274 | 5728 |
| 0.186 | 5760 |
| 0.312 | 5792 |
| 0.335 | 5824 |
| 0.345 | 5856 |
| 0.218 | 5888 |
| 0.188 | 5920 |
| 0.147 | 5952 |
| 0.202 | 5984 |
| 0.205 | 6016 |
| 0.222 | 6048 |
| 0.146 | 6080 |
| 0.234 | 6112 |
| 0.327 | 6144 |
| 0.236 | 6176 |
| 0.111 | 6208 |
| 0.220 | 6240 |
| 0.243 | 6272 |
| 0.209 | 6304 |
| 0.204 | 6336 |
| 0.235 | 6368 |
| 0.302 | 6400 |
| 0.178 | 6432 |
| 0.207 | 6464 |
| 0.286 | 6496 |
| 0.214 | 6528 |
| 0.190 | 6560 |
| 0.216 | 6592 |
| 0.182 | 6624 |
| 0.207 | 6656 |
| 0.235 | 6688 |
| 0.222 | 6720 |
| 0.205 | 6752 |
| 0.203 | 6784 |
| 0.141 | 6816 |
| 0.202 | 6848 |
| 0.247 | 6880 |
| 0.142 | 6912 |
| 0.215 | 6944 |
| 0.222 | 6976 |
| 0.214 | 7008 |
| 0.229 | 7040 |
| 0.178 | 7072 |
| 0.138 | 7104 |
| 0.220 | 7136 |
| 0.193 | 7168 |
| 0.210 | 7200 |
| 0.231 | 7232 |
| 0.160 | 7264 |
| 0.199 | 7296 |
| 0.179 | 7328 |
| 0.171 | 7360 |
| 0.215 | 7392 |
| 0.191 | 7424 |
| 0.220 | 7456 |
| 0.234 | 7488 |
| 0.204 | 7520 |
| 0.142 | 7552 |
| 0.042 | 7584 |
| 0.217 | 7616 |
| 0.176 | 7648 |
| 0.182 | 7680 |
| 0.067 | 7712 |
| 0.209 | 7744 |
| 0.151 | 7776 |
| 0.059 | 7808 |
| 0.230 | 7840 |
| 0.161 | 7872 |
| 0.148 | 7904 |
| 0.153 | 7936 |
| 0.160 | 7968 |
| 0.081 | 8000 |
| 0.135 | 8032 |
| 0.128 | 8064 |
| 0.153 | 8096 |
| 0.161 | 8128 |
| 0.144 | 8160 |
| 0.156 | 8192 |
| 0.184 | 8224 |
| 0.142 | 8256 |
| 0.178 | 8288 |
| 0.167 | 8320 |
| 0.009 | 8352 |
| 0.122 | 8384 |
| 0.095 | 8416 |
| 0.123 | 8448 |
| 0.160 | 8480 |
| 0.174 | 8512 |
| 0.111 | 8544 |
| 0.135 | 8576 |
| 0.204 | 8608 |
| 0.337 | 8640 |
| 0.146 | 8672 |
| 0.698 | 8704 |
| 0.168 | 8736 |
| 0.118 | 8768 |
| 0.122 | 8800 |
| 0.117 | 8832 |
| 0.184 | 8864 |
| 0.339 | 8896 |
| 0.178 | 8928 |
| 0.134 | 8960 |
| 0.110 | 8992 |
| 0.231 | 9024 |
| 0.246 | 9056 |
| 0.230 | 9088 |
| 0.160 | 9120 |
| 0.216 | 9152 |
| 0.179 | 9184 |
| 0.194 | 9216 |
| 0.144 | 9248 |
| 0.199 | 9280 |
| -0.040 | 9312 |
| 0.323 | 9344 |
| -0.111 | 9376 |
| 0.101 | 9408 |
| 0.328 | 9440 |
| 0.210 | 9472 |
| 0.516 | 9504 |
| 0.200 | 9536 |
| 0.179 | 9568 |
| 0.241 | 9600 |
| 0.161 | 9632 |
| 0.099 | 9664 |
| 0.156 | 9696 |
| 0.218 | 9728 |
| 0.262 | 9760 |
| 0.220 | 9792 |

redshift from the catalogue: 1.34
